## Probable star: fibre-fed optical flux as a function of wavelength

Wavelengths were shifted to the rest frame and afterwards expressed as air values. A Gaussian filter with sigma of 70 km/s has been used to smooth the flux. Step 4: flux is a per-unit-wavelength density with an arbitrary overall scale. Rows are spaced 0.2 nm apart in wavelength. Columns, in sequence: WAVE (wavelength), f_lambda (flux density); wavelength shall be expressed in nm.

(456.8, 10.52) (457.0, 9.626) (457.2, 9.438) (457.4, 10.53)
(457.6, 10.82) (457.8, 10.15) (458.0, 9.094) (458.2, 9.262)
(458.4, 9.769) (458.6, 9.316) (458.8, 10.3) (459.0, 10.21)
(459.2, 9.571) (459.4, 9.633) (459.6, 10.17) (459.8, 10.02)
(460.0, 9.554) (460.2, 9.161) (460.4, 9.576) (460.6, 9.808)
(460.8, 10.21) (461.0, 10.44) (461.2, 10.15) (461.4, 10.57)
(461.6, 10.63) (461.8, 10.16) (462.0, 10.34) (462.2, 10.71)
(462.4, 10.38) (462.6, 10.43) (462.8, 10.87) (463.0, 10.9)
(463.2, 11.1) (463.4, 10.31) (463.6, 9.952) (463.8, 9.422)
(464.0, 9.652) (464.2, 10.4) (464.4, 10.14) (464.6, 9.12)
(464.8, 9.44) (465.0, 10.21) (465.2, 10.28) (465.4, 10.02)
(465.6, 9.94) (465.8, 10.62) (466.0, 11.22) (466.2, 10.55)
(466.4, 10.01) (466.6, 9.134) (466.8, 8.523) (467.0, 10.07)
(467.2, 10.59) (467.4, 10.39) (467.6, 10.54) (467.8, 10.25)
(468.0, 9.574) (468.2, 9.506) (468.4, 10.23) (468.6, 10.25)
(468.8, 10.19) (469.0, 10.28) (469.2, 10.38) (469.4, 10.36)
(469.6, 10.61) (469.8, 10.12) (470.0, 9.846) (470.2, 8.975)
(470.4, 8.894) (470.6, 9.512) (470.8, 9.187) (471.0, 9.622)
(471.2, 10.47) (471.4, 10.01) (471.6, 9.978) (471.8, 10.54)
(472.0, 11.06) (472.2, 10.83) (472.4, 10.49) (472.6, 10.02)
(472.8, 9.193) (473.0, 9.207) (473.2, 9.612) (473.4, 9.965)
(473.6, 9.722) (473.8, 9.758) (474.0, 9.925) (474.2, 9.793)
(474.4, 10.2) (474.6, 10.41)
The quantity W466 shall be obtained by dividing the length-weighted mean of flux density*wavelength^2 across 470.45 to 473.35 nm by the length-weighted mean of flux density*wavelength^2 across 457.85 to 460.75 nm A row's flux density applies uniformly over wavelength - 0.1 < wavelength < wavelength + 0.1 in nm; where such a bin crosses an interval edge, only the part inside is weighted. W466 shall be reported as 1.08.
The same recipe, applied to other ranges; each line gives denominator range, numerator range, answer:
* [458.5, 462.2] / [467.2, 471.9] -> 1.04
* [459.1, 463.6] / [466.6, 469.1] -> 1.01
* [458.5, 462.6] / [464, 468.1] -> 1.02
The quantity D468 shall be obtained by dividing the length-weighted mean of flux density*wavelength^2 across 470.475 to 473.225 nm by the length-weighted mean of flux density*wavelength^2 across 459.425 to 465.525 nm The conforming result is 1.03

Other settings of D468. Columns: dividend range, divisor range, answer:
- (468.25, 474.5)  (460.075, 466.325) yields 1.01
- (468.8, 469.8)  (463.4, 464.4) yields 1.07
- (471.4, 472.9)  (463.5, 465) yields 1.09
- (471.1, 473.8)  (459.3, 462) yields 1.06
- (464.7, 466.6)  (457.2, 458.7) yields 1.07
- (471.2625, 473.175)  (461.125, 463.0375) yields 1.01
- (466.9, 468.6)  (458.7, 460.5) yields 1.07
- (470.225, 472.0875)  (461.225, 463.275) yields 0.97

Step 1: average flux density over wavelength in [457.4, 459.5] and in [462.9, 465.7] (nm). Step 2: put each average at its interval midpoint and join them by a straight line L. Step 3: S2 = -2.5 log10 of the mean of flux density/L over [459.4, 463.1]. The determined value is -0.03 mag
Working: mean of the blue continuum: 9.85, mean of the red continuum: 10.1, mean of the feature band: 10.2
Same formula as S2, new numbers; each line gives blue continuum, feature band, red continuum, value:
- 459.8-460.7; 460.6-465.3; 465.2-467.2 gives -0.05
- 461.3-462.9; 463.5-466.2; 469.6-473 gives 0.03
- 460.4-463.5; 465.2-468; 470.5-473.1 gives 0.01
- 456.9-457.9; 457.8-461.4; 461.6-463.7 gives 0.05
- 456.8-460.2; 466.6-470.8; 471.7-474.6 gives 0.01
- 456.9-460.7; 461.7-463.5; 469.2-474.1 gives -0.08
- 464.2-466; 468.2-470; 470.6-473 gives -0.02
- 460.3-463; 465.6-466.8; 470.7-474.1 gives 0.01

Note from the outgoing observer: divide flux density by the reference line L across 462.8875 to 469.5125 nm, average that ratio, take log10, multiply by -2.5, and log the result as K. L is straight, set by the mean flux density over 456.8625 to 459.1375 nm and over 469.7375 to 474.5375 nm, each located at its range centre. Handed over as -0.03 mag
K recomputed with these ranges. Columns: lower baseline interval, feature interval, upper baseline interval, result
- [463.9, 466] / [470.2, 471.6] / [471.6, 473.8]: 0.050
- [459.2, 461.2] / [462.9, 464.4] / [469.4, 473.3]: -0.041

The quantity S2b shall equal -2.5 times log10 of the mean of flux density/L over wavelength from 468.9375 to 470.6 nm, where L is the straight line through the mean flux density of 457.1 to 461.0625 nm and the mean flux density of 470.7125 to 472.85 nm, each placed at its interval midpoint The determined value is 0.02 mag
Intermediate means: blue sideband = 9.85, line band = 9.9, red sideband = 10.2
